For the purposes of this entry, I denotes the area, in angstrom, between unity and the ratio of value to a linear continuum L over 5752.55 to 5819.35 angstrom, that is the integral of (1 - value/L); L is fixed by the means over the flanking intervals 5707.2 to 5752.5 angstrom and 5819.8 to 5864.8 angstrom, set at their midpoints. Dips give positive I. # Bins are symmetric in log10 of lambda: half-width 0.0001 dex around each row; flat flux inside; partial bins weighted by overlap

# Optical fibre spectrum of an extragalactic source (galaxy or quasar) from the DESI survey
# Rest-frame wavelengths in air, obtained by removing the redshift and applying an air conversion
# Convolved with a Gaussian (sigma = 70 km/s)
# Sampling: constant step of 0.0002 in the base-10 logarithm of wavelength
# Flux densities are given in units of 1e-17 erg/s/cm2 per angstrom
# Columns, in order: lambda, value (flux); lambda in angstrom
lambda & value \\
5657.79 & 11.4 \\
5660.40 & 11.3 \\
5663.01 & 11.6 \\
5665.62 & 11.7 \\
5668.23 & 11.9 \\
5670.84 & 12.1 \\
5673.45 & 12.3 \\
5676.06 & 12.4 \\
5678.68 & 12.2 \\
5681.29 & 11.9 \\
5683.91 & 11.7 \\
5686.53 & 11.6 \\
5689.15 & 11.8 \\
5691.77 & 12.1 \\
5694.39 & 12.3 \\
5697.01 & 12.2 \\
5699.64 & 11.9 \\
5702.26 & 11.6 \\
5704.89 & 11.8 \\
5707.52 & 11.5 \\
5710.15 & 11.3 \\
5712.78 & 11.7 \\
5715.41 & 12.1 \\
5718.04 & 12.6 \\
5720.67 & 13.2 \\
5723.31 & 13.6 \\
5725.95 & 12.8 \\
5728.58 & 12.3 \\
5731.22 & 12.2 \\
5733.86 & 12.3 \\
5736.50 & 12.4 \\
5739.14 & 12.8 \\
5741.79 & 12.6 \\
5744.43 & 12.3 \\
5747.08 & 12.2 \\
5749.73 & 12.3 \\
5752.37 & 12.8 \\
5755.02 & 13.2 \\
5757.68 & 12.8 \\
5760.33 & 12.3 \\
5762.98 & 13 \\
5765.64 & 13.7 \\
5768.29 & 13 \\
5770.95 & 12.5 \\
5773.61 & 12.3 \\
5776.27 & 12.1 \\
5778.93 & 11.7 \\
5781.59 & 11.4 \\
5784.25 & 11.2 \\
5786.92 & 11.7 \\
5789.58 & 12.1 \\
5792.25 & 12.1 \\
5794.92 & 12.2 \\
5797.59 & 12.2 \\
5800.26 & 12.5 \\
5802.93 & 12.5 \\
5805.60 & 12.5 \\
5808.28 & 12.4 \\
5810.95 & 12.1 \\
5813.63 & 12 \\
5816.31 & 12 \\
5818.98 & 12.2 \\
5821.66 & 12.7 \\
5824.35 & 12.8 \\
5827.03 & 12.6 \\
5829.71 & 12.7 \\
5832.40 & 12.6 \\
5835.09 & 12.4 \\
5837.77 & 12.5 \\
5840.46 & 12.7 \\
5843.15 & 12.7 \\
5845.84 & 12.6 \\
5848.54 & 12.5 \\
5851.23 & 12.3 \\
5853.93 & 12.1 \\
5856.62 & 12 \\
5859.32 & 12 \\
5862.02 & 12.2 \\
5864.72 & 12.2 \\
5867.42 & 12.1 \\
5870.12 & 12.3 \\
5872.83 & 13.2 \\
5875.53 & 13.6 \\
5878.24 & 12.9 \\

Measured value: 0.58 angstrom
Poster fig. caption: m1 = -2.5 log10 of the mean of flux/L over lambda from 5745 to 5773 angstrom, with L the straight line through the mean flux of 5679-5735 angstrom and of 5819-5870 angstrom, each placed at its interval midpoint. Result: -0.05 mag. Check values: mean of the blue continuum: 12.1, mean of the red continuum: 12.4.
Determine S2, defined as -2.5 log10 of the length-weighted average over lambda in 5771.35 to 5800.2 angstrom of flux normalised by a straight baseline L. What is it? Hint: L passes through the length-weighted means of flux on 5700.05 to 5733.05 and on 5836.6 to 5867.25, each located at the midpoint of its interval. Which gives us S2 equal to 0.03 mag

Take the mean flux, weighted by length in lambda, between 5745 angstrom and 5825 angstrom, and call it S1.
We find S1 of 12.3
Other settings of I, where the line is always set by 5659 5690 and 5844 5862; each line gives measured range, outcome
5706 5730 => -0.7 angstrom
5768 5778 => -0.3 angstrom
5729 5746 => -0.6 angstrom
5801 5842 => -0.9 angstrom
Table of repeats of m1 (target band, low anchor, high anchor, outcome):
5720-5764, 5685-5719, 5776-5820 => -0.061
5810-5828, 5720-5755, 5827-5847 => 0.023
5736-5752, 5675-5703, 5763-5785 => -0.023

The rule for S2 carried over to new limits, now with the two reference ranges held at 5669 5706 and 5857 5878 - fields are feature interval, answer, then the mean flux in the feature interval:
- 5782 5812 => 0.017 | 12.1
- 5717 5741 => -0.050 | 12.7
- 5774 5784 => 0.047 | 11.7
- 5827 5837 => -0.014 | 12.6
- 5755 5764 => -0.049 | 12.8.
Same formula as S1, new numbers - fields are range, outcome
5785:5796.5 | 12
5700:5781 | 12.4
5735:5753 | 12.5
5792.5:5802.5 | 12.3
